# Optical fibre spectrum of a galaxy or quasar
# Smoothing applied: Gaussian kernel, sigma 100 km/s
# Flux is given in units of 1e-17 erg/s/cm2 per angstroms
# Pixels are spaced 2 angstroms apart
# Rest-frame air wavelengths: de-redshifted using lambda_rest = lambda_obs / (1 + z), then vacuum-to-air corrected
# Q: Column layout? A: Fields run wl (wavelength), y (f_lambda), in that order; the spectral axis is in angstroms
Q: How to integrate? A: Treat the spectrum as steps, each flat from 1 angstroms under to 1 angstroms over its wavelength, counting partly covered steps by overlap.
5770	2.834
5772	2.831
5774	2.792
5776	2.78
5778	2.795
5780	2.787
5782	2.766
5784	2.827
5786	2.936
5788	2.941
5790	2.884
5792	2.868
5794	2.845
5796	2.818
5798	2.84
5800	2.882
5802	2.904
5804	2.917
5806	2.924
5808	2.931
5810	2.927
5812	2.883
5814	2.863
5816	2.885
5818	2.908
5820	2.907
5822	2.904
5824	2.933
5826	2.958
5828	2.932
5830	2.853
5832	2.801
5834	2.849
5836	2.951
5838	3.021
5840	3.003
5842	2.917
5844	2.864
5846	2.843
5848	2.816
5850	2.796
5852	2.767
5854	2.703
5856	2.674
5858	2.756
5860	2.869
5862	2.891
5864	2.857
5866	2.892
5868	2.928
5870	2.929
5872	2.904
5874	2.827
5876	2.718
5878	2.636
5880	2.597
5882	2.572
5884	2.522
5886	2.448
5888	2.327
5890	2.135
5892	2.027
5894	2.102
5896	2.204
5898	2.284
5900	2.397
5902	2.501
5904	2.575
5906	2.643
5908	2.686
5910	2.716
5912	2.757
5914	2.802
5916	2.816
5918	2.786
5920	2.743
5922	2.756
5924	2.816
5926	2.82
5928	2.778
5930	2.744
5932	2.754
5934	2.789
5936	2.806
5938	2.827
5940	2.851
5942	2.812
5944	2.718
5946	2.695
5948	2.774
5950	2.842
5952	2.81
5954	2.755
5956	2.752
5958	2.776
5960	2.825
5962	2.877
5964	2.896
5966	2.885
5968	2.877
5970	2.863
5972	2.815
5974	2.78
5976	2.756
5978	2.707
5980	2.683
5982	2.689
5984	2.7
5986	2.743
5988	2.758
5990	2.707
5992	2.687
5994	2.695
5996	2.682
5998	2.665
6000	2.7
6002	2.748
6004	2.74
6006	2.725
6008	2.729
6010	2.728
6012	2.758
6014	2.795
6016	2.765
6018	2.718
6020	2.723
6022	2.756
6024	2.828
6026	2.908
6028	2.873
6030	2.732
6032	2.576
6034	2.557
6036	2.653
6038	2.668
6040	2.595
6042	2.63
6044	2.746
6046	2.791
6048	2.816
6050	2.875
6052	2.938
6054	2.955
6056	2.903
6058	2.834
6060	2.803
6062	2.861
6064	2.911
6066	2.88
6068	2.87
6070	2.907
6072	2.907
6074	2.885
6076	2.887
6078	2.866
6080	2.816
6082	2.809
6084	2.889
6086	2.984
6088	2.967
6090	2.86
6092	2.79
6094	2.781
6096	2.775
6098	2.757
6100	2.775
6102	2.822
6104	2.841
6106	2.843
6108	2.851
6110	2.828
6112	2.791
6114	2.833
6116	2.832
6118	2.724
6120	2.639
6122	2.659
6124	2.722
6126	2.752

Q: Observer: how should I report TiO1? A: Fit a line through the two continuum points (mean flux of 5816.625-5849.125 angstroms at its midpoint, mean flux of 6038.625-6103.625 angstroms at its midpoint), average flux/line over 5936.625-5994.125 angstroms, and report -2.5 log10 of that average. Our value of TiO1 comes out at 0.03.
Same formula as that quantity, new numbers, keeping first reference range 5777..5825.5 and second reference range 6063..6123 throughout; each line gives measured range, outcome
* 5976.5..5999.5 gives 0.06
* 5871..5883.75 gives 0.07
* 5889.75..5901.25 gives 0.29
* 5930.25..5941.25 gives 0.02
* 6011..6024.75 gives 0.03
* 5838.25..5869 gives 0.01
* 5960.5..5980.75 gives 0.01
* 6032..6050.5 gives 0.06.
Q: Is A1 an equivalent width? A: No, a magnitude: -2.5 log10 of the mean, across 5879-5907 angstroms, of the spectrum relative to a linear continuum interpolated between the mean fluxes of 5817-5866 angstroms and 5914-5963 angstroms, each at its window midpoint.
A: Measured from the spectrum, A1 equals 0.19 mag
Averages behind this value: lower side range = 2.87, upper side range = 2.79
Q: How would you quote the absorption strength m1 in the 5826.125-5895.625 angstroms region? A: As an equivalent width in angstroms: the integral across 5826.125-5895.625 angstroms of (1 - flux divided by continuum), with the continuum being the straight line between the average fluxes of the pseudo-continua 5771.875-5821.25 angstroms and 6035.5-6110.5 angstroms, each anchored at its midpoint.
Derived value 3.2 angstroms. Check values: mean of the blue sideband 2.87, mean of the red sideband 2.83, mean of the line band 2.73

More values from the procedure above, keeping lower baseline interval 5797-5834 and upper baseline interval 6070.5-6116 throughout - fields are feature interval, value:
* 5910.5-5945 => 1.1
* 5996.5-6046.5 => 2.3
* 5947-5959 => 0.4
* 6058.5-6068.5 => 0.0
